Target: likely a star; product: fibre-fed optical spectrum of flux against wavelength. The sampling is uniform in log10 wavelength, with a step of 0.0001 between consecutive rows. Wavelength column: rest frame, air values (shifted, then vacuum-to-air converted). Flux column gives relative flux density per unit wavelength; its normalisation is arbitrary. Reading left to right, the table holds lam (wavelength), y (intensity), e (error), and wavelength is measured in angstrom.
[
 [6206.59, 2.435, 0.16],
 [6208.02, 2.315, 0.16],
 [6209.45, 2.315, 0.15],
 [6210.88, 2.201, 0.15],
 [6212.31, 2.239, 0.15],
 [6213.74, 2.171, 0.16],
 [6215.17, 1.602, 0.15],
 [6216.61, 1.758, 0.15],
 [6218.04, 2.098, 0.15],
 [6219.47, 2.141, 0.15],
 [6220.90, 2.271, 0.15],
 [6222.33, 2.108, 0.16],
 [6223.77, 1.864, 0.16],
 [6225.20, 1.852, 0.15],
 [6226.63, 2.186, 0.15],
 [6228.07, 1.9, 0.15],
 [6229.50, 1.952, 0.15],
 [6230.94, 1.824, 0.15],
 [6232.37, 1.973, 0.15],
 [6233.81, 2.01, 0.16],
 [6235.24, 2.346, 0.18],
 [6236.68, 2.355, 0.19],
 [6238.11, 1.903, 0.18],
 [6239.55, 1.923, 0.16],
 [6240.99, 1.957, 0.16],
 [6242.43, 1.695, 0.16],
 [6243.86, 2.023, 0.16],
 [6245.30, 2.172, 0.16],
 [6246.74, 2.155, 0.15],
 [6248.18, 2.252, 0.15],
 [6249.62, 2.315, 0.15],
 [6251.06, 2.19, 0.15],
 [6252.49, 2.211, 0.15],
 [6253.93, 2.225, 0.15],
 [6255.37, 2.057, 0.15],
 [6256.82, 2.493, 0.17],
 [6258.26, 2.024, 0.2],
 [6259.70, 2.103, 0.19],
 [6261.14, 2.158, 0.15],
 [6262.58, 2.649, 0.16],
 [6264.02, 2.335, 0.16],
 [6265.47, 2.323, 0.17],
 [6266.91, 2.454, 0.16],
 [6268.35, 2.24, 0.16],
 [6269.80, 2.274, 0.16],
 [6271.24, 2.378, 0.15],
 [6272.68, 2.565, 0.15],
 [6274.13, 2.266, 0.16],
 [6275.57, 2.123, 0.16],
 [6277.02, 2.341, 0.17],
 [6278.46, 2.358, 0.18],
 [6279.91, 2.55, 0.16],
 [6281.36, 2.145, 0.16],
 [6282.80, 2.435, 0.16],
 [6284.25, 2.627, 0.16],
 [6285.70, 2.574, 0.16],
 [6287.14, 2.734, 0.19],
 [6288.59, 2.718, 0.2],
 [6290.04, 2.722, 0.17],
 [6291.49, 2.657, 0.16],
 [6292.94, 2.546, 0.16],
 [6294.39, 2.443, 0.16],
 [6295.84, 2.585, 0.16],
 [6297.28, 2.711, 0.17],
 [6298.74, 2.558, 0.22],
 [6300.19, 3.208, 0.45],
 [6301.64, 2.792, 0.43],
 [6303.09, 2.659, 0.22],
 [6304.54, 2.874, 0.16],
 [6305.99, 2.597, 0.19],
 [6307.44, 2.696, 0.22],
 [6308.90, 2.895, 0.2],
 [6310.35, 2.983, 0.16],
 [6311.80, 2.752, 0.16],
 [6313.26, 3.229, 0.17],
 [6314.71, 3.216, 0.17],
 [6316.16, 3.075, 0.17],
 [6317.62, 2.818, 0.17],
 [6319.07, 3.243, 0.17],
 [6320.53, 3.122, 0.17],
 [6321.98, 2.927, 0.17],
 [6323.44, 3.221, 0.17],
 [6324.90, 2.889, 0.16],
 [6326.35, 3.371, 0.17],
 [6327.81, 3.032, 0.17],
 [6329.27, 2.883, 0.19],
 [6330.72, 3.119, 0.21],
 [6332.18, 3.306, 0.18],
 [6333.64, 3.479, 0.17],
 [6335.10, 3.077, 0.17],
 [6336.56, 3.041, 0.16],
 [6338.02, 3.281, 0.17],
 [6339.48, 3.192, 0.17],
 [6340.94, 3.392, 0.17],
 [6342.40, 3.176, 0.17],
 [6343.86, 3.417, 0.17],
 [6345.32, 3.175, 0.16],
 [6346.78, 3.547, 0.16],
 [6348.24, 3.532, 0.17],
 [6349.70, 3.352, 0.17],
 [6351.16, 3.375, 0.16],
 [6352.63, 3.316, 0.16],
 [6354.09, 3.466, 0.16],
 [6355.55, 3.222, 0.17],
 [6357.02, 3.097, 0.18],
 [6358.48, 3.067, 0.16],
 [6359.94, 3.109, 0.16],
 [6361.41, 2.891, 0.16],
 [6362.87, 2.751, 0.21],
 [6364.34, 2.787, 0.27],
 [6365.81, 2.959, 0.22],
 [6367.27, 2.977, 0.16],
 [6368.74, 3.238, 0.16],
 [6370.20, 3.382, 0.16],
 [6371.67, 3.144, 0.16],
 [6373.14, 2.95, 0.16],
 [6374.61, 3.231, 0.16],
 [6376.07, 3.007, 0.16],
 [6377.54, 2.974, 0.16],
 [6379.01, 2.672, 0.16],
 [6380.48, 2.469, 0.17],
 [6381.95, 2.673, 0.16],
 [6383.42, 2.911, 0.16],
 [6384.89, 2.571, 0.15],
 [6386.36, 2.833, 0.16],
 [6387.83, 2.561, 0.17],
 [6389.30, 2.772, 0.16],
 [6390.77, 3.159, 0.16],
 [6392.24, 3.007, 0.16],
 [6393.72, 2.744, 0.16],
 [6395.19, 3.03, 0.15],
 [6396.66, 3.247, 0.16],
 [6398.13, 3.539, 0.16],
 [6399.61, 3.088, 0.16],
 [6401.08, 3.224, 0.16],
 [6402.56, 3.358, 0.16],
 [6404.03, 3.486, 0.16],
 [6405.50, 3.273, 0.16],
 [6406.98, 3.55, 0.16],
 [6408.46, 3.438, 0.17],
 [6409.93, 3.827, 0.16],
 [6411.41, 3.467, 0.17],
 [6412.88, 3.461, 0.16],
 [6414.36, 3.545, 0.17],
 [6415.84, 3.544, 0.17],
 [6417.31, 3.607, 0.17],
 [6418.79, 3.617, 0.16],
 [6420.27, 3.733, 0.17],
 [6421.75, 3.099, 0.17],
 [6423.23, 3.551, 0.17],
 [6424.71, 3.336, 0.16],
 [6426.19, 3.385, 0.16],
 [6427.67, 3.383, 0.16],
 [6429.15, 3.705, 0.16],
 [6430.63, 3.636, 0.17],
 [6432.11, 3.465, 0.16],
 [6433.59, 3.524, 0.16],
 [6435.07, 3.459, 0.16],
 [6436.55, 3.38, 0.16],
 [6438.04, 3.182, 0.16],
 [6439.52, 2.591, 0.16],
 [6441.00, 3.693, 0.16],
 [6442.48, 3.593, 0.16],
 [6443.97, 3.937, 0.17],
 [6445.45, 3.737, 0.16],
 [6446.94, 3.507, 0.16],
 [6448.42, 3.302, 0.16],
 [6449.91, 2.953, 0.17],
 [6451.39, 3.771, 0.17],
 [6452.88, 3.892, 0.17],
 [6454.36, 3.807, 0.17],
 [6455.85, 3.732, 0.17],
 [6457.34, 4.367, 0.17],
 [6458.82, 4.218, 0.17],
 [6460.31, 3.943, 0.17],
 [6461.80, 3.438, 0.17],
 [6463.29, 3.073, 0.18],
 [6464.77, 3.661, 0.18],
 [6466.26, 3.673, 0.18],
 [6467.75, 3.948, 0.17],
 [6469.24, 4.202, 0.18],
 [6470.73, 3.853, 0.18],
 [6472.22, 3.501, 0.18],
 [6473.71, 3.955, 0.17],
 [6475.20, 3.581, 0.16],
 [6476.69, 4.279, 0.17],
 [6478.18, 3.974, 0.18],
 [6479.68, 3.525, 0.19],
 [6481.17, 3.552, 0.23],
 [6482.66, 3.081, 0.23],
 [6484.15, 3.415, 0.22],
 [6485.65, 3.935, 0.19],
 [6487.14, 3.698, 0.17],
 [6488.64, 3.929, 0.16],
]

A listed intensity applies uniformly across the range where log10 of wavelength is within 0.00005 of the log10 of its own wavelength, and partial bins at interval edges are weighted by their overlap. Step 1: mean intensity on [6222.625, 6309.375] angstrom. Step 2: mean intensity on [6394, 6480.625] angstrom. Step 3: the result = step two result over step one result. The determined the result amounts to 1.53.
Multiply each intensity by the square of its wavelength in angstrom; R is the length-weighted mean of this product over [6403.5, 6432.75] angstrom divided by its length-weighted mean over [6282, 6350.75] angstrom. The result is 1.21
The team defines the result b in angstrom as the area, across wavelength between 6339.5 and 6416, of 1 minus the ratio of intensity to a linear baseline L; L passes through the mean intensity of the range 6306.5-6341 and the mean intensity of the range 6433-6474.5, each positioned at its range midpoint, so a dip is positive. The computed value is 3.7 angstrom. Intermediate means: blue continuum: 3.08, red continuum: 3.64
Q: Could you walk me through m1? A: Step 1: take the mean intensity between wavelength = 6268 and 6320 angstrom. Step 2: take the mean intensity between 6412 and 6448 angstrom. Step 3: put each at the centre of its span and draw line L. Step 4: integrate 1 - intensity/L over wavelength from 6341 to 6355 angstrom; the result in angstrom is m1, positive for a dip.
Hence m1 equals -1.8 angstrom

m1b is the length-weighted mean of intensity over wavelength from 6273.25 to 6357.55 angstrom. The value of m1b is 2.93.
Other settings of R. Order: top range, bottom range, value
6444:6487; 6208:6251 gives 1.94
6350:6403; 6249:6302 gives 1.28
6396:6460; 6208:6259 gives 1.80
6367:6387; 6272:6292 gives 1.22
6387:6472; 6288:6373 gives 1.18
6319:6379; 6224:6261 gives 1.57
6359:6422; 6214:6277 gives 1.54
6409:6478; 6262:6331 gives 1.40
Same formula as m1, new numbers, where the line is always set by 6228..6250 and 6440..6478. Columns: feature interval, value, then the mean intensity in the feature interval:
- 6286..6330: -4.9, 2.87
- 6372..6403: 2.3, 2.95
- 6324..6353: -4.5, 3.25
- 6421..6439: 0.5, 3.41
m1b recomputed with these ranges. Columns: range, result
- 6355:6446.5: 3.22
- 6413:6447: 3.49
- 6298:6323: 2.92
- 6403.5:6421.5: 3.53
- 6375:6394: 2.81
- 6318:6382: 3.13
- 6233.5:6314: 2.42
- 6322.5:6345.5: 3.19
